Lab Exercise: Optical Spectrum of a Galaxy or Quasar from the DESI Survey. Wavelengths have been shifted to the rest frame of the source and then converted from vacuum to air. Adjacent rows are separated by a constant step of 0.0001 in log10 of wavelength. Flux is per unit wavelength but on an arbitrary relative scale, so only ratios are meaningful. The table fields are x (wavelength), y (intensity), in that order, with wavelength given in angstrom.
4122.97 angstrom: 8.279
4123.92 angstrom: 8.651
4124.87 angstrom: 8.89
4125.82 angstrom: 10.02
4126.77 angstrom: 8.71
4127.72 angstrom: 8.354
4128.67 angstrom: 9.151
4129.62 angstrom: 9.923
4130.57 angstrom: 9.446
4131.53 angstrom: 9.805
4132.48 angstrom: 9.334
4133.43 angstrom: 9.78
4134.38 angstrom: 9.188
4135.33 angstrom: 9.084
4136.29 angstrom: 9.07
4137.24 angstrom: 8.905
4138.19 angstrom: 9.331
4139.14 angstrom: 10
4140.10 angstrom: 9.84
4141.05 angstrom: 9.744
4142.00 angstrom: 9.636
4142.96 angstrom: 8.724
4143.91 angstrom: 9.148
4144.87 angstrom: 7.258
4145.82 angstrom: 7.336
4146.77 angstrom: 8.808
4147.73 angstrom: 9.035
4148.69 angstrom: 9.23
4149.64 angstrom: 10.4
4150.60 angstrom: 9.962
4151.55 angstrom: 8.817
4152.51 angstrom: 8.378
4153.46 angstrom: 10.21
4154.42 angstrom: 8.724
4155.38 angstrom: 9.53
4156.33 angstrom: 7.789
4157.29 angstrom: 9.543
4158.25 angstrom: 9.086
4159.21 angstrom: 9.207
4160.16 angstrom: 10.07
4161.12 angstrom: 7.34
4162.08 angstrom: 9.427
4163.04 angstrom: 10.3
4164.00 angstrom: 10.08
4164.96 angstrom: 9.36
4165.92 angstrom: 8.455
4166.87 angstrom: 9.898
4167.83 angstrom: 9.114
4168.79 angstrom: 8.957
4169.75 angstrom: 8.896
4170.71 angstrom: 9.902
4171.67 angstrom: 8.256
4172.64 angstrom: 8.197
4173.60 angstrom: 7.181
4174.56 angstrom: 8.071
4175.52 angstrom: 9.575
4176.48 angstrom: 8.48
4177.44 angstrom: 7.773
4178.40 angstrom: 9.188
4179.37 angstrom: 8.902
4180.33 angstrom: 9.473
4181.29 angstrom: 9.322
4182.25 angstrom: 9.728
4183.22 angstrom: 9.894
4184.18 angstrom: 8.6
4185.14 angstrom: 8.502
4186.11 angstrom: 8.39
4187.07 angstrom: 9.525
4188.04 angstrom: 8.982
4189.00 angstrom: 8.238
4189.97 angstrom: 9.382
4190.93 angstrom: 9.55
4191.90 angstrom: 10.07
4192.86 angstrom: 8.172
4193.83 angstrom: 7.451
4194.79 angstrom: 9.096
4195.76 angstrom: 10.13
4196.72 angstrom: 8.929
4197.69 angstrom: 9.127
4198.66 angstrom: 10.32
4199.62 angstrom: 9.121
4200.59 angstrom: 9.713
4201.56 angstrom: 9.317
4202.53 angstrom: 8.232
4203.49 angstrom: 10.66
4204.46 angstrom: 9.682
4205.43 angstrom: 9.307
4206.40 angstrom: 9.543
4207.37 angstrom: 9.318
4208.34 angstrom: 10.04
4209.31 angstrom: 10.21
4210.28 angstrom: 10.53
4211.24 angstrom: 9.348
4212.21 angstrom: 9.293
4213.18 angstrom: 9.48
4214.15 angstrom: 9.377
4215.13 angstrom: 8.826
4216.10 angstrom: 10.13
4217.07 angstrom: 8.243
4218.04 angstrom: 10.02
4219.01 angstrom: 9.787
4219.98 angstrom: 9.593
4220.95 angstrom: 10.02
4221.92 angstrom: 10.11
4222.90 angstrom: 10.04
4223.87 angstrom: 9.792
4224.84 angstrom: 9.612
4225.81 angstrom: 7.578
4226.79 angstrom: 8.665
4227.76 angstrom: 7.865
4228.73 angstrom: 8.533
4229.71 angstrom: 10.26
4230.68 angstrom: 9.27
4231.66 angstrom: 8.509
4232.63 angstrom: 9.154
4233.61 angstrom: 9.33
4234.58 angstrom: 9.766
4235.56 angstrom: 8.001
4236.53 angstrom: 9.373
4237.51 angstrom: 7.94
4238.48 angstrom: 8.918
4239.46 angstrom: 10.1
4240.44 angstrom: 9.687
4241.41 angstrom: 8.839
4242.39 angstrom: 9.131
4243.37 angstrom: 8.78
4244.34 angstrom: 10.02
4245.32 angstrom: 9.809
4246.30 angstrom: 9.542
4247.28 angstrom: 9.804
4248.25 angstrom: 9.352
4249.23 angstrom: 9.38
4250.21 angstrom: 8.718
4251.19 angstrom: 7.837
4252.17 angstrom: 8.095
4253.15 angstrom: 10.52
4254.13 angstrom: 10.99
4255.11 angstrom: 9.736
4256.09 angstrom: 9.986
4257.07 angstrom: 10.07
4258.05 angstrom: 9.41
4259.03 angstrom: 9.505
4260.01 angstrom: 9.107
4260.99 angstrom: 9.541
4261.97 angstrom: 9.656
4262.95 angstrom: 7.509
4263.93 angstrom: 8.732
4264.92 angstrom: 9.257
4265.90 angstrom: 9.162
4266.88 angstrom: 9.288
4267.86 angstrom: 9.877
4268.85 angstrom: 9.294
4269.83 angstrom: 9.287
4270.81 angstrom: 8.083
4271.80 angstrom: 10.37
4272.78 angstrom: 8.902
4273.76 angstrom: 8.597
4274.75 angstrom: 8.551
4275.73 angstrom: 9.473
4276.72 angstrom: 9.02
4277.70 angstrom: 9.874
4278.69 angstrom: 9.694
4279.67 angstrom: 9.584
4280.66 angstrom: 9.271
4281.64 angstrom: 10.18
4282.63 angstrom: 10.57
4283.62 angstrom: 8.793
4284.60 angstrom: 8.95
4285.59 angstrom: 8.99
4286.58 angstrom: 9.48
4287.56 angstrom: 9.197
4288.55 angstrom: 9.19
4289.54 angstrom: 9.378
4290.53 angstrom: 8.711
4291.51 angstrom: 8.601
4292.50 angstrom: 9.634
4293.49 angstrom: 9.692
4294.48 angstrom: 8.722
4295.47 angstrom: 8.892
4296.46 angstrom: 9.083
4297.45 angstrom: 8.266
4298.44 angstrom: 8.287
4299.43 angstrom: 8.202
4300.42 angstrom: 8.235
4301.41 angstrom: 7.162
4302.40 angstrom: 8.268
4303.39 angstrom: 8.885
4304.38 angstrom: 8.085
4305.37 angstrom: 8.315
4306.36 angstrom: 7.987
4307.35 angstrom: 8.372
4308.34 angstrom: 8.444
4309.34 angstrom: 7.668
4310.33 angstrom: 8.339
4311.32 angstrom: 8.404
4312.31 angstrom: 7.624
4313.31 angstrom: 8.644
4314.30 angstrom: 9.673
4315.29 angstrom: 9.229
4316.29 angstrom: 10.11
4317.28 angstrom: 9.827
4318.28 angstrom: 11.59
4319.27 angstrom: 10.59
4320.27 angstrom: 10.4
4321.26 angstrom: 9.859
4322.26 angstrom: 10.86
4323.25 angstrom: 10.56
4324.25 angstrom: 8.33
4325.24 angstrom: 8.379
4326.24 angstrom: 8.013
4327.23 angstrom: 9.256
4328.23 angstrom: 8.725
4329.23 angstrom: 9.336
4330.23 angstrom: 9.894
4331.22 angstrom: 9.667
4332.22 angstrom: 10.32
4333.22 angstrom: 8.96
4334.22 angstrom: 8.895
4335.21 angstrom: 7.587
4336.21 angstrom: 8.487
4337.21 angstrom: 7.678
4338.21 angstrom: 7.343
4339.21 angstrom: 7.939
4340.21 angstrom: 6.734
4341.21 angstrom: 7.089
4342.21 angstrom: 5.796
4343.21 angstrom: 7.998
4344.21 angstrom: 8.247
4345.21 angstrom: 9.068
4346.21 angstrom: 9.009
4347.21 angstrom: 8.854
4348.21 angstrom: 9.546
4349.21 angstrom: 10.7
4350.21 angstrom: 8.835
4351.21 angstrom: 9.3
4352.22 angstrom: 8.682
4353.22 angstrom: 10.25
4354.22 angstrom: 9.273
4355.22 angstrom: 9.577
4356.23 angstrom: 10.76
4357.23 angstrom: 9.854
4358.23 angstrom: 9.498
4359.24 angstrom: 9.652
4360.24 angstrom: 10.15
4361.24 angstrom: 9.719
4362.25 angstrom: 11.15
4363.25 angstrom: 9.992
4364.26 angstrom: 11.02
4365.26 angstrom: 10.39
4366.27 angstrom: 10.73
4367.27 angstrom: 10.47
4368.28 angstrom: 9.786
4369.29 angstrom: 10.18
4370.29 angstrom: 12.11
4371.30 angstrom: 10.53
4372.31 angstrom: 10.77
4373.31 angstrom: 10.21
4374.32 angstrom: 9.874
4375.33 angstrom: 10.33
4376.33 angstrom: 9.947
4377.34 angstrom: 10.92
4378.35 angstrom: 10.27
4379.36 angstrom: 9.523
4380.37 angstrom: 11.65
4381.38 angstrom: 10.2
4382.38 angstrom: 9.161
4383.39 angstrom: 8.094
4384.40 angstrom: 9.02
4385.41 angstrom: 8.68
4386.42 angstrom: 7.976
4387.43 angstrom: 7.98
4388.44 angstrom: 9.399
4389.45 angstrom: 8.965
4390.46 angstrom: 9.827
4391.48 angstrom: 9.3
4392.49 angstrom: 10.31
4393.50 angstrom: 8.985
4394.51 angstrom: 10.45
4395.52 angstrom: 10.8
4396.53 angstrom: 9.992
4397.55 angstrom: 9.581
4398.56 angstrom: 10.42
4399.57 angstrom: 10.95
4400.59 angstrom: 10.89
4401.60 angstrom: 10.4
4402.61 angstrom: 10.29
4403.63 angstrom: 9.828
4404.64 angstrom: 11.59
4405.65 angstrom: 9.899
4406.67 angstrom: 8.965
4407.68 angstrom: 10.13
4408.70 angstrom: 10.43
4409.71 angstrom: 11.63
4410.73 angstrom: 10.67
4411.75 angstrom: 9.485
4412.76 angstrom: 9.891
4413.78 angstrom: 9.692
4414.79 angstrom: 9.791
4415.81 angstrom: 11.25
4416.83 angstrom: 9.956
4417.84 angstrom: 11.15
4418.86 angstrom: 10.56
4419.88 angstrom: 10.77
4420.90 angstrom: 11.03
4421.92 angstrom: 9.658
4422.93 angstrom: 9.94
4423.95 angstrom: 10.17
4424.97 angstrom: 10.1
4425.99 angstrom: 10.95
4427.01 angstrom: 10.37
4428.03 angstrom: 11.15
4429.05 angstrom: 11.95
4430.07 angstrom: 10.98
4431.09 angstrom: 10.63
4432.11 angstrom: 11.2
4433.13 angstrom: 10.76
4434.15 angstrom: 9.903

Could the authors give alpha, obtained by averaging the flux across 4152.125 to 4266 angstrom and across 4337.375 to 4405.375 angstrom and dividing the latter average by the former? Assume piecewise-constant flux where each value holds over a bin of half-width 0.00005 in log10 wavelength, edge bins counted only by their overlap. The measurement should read 1.05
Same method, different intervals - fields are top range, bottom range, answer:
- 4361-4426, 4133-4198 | 1.12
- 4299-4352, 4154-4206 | 0.97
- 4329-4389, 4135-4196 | 1.04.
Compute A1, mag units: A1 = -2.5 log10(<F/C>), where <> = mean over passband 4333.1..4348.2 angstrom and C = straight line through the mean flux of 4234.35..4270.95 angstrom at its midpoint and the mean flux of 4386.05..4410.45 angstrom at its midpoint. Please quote 0.21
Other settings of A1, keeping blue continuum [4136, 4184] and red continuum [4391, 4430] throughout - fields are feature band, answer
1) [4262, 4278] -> 0.06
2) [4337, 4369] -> 0.09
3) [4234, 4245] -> 0.04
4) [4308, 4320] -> 0.08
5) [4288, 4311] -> 0.15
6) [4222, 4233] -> 0.04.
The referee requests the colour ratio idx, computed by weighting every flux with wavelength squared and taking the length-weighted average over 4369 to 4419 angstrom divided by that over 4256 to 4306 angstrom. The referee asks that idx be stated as 1.17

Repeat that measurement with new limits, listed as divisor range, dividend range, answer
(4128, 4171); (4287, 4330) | 1.05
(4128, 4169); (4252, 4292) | 1.07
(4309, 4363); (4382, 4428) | 1.13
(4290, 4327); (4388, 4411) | 1.19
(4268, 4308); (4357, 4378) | 1.20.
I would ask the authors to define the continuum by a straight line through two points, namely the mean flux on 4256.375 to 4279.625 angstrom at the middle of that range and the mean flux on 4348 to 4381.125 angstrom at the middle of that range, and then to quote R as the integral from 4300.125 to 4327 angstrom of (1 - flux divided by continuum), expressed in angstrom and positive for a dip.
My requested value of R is 2.0 angstrom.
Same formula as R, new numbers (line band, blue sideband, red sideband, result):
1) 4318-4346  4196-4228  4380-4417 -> 2.7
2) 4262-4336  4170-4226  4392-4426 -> 5.1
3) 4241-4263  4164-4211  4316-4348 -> -0.9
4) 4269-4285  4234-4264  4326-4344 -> -0.6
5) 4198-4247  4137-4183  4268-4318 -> -2.0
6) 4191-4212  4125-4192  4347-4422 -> -0.4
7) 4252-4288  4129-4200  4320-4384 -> -0.3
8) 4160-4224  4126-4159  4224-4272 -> -0.5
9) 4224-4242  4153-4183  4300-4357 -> 0.0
